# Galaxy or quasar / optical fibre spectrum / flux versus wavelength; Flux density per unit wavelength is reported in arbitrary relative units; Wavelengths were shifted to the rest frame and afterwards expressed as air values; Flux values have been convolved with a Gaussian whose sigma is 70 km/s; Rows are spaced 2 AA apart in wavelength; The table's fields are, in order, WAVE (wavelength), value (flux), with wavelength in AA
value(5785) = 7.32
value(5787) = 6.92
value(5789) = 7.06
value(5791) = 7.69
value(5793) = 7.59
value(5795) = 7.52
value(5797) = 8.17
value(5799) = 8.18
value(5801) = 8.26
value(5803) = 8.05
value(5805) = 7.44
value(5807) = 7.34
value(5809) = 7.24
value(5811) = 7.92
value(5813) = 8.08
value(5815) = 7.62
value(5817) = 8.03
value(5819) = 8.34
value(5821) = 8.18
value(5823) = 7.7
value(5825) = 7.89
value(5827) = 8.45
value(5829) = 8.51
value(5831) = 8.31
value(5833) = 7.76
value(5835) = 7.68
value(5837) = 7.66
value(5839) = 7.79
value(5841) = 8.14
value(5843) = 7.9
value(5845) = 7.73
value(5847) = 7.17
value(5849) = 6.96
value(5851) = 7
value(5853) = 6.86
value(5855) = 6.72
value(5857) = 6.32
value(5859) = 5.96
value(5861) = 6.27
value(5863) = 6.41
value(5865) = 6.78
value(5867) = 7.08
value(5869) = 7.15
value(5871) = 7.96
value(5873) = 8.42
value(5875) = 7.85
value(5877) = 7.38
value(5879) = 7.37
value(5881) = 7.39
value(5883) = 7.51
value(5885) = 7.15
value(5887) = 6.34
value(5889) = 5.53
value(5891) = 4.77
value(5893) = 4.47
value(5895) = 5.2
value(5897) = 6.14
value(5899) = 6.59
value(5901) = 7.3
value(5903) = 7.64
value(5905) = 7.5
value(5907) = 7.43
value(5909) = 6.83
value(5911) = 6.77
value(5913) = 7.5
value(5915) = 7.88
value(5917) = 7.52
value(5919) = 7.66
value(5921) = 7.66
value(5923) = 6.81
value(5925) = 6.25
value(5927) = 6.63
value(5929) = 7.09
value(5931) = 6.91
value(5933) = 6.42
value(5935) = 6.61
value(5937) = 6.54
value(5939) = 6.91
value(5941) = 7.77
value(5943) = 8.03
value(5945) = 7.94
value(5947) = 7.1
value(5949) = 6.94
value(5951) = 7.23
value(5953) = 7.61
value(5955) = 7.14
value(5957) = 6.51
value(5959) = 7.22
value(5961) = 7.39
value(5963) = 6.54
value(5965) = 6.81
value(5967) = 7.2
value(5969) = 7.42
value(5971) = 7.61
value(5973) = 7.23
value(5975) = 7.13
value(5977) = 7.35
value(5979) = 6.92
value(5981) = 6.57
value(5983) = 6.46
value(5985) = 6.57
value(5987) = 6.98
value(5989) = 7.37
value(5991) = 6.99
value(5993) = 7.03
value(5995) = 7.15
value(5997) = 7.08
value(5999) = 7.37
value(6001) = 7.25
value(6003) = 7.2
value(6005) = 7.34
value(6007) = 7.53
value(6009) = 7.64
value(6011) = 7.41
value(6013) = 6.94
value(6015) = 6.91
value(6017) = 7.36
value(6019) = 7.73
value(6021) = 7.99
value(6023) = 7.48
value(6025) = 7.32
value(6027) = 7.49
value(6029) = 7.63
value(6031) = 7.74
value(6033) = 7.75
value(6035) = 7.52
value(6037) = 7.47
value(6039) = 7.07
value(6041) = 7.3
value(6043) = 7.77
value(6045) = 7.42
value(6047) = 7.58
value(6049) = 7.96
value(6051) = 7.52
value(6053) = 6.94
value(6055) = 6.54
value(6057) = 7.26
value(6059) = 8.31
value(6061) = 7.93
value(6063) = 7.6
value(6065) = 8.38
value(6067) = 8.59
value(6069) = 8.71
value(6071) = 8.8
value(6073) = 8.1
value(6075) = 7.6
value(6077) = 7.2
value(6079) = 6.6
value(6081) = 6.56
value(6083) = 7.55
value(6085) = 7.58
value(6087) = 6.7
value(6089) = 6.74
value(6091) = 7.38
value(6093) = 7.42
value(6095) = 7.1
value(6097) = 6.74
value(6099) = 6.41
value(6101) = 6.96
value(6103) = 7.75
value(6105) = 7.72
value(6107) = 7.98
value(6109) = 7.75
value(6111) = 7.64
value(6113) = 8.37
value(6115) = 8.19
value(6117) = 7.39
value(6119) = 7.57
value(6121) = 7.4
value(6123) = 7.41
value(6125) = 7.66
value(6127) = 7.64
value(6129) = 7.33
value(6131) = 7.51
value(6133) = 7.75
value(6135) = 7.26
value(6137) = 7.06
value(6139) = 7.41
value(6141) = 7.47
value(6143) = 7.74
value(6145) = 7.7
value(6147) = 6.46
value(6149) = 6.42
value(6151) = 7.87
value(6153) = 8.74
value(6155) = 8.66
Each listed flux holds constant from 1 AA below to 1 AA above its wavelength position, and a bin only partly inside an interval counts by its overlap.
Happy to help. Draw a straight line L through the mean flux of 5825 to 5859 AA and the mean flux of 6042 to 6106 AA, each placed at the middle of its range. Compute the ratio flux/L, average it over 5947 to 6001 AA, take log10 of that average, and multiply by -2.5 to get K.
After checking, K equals 0.06 mag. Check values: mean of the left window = 7.52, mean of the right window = 7.48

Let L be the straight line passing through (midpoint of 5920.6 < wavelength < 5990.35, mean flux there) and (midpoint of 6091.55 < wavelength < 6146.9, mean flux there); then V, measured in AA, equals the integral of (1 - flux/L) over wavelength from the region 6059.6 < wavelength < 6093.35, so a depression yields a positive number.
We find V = -1.21 AA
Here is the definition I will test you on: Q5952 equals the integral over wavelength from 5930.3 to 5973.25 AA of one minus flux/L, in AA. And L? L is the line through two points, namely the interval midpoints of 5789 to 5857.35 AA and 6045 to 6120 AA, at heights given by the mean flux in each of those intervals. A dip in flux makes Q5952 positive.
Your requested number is 2.8 AA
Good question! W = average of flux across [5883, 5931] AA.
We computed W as 6.74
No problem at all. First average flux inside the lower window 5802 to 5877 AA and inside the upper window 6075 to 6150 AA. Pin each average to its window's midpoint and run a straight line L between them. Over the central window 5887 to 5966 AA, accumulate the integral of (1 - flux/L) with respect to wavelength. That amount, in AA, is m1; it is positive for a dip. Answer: 6.18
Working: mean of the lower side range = 7.53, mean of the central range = 6.89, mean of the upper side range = 7.34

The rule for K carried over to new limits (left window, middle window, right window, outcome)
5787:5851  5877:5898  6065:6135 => 0.23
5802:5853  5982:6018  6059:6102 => 0.06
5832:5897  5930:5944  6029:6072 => 0.03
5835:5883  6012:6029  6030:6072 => 0.03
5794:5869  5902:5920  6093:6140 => 0.02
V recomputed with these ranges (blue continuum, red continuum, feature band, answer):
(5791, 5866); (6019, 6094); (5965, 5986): 1.46 AA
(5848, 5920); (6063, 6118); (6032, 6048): -0.21 AA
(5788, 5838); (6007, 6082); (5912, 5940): 2.52 AA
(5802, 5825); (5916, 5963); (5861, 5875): 0.46 AA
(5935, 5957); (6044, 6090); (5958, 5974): 0.28 AA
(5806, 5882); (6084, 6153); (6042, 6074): -1.73 AA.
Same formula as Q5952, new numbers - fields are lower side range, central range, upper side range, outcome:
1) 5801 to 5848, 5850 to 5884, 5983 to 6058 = 2.9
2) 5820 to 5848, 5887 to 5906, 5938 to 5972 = 3.6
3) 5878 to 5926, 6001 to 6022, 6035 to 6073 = 0.2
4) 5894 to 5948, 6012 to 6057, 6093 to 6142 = -0.8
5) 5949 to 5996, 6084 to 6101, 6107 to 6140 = 1.1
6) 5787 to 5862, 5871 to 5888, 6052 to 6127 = 0.3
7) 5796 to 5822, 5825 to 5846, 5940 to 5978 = -0.5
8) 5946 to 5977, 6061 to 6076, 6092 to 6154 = -1.8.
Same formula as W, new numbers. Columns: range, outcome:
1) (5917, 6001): 7.08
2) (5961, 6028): 7.2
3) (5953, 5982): 7.09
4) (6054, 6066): 7.67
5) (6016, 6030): 7.57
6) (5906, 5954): 7.17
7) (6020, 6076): 7.71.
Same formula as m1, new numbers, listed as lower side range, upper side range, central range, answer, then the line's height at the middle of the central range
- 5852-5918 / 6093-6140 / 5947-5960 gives -0.1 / 7.03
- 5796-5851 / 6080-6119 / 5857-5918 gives 6.9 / 7.74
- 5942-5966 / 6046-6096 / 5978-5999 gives 1.1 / 7.31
